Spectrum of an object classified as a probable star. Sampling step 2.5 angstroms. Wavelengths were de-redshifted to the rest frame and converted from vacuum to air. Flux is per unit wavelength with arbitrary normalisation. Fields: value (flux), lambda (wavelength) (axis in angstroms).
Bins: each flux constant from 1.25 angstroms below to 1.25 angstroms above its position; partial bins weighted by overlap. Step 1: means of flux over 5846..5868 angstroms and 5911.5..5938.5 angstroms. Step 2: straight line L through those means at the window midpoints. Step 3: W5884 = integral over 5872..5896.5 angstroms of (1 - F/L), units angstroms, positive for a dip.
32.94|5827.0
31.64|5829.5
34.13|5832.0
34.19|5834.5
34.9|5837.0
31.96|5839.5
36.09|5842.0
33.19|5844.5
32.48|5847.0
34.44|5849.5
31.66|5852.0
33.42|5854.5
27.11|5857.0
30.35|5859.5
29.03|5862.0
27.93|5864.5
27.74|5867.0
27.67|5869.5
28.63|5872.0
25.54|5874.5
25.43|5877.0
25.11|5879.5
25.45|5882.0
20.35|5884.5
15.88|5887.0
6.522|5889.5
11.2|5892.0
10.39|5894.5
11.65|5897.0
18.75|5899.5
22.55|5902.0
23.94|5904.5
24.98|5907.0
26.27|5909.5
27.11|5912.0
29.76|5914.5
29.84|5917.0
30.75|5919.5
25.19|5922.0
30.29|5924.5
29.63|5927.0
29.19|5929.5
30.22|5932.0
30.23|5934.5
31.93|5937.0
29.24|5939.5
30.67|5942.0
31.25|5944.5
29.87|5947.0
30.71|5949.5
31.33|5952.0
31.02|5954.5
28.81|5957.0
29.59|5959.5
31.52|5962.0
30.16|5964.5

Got 9.3 angstroms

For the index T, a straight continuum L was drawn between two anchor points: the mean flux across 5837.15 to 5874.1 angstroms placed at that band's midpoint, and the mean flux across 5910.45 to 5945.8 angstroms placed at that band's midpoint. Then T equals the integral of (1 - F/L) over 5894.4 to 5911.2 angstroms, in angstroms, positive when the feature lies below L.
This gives 5.3 angstroms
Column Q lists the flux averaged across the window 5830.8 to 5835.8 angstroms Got 34.2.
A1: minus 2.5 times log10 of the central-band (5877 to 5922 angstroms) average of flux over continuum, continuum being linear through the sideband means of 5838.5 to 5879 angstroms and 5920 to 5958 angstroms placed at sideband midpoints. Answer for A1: 0.37 mag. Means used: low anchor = 30.1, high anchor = 30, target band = 21.4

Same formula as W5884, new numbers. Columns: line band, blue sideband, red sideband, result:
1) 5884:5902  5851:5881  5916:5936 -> 9.3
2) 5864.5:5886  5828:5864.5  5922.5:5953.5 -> 4.0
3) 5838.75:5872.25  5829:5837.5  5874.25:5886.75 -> -2.2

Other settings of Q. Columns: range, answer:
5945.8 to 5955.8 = 30.7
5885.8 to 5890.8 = 11.2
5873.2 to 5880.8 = 25.4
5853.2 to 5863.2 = 30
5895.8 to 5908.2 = 20.4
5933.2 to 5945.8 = 30.7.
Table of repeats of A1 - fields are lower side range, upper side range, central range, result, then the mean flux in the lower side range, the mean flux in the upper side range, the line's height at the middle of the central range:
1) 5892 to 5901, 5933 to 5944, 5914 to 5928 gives -0.24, 13.5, 30.6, 23.5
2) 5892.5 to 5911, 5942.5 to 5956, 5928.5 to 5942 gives -0.10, 19.5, 30.8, 27.5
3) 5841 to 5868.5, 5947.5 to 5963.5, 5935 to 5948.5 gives 0.00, 31.1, 30.5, 30.6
